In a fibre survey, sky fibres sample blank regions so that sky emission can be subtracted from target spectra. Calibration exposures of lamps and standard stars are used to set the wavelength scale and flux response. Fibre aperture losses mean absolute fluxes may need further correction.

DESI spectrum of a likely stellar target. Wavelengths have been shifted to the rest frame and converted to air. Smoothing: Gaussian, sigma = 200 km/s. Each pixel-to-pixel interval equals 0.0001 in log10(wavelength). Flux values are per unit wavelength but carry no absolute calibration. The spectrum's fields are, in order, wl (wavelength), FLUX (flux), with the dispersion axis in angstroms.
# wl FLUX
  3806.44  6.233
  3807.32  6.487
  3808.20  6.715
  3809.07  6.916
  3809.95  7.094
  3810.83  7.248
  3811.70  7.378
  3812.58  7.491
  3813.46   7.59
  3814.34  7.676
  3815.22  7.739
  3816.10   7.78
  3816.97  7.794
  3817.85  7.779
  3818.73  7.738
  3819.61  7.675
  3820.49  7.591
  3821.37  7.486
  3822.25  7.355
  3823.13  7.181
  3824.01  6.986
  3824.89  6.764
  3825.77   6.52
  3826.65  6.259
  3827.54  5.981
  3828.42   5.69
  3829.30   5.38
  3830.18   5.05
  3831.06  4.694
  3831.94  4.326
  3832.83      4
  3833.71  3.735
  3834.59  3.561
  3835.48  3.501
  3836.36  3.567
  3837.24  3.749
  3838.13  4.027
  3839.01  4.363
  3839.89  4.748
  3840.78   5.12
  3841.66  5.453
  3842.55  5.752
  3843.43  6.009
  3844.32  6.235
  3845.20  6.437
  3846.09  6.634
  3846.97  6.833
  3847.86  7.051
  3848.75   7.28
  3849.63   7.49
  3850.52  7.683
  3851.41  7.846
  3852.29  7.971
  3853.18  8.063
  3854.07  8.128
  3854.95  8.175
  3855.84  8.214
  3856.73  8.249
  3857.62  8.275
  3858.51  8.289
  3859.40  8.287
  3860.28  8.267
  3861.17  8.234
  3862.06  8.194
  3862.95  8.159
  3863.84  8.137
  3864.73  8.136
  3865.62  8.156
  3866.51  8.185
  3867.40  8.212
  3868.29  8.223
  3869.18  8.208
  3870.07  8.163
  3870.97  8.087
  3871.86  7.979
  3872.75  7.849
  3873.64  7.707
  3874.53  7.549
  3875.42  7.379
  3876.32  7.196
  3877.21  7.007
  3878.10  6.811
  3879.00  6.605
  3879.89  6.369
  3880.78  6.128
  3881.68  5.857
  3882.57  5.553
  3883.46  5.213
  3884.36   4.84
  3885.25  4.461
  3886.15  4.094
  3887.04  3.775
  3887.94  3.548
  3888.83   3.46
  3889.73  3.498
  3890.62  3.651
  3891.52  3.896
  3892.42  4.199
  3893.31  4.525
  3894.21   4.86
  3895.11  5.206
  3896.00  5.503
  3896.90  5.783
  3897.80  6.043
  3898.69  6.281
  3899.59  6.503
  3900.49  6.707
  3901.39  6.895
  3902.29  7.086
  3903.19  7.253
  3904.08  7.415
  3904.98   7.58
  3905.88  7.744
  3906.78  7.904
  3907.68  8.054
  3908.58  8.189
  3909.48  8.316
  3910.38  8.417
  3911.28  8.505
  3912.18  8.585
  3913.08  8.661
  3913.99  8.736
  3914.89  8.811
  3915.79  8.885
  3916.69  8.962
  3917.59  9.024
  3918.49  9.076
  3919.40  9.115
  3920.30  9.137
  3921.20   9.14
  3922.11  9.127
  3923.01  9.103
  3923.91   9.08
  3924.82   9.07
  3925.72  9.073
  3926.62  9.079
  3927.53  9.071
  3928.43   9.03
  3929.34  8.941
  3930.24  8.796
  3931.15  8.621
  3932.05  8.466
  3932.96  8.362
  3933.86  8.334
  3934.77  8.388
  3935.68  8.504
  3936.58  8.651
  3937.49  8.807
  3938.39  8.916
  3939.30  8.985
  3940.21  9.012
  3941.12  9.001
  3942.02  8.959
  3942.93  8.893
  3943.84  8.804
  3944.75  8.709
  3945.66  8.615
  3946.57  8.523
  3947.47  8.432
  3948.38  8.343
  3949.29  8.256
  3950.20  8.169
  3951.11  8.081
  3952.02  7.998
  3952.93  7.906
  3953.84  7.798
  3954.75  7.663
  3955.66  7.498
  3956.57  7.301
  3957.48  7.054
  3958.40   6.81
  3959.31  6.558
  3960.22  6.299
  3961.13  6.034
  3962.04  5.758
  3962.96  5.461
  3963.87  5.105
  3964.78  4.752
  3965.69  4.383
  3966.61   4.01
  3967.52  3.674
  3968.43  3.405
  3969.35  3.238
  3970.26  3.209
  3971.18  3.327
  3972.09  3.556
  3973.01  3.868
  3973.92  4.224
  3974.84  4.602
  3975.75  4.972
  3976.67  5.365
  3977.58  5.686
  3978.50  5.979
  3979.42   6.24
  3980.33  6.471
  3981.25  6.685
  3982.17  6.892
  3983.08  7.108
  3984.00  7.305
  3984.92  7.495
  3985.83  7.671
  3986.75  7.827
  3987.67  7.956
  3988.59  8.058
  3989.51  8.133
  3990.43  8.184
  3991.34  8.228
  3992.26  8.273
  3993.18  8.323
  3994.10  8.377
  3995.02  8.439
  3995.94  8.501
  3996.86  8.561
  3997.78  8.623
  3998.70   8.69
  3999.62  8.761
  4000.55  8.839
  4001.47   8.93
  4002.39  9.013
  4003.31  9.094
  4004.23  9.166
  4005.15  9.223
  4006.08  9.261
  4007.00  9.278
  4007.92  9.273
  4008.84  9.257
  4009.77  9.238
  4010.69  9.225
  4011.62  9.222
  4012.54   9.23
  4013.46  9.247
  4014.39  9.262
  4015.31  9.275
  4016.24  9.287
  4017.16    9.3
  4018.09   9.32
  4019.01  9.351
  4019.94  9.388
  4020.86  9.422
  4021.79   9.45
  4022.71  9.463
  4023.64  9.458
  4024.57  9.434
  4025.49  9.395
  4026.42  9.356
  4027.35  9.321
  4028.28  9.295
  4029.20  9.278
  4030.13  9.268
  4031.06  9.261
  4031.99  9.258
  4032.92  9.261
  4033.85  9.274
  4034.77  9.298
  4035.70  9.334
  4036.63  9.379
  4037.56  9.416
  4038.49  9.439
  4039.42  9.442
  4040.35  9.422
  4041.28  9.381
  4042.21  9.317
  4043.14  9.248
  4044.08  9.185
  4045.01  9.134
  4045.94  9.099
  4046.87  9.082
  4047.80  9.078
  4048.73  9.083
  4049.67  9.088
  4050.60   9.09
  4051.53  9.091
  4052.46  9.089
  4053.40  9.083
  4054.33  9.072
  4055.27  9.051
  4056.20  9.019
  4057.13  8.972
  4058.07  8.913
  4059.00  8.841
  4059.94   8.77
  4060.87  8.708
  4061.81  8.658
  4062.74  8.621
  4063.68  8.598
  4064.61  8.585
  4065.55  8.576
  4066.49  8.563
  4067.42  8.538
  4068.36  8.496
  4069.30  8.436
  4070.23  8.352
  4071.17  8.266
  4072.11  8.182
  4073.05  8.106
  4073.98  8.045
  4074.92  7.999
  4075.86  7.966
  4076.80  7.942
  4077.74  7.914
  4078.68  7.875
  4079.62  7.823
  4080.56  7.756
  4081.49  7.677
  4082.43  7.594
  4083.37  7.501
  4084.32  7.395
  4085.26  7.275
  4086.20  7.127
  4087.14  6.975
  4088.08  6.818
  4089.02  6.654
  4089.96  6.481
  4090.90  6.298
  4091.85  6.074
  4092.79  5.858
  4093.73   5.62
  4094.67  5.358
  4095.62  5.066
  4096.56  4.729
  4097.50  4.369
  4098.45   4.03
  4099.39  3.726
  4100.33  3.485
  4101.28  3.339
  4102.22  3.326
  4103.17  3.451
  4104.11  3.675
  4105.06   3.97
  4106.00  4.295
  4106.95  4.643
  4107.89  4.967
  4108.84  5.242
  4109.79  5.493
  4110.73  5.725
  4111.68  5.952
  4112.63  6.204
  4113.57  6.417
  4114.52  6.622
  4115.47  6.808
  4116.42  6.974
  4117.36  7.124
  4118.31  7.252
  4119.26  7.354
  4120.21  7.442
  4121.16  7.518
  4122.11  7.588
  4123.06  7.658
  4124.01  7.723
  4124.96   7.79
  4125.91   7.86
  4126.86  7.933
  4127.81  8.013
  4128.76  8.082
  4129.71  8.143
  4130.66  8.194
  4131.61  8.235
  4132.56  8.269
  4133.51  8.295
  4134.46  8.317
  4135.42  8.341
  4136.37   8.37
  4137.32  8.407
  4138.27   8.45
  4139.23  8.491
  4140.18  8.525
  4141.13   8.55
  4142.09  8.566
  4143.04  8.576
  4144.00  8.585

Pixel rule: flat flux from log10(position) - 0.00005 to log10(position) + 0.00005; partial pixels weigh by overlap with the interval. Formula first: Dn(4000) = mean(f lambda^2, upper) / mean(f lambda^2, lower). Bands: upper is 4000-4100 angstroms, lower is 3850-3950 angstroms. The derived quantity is 1.2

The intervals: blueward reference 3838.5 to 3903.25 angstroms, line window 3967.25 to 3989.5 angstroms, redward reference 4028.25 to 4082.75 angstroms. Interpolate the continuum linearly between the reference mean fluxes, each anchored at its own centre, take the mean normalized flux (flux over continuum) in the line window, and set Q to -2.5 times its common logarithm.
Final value 0.36 mag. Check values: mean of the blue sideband 6.6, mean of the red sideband 8.79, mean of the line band 5.69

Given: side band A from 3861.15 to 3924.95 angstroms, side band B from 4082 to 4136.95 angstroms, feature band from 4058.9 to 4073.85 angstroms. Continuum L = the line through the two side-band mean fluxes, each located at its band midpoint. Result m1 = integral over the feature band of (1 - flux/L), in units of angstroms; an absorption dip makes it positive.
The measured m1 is -4.5 angstroms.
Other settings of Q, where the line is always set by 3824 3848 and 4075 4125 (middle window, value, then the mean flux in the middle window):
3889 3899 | 0.139 mag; 4.8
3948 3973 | -0.048 mag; 5.94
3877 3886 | -0.075 mag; 5.79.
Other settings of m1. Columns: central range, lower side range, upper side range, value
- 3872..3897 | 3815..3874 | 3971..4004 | 5.30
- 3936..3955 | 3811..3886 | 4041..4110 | -4.10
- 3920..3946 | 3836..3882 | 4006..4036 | -2.30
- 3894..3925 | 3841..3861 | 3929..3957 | 0.79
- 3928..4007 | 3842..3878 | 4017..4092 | 8.15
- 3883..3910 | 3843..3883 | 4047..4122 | 6.18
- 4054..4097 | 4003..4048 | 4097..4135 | -0.24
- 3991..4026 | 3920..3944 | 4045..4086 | -1.74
